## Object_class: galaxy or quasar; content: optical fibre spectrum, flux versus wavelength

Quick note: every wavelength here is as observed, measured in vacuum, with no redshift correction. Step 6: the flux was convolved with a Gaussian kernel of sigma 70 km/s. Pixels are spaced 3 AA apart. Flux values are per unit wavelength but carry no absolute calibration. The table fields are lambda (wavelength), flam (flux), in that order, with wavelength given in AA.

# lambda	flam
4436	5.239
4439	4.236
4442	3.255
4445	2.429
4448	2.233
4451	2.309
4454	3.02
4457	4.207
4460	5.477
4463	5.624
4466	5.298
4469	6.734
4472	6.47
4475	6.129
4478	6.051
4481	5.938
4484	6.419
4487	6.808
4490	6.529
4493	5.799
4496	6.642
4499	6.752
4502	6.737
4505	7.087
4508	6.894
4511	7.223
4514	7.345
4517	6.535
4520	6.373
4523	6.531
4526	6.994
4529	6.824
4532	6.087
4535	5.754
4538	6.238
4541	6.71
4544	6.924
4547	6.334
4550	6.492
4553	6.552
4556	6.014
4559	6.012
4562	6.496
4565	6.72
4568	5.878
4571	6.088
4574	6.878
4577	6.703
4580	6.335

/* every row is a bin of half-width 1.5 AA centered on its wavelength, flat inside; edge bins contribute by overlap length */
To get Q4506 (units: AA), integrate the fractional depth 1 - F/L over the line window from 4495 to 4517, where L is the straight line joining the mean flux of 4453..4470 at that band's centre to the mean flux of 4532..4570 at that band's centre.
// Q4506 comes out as -4.8 AA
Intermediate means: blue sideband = 5.07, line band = 6.93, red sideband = 6.33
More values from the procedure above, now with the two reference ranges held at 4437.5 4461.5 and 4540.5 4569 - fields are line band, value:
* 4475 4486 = -4.8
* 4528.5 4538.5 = -0.6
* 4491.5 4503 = -4.1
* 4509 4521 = -3.7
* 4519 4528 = -1.9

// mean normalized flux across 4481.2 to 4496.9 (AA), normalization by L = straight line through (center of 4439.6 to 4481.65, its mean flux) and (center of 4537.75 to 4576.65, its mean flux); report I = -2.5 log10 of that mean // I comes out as -0.23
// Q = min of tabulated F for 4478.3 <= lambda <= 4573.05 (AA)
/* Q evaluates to 5.754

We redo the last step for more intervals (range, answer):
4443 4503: 2.233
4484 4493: 5.799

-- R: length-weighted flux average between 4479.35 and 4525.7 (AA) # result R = 6.65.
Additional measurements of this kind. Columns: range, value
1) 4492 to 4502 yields 6.48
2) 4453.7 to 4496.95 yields 5.88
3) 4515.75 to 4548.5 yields 6.48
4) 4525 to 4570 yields 6.39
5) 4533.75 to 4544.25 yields 6.36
